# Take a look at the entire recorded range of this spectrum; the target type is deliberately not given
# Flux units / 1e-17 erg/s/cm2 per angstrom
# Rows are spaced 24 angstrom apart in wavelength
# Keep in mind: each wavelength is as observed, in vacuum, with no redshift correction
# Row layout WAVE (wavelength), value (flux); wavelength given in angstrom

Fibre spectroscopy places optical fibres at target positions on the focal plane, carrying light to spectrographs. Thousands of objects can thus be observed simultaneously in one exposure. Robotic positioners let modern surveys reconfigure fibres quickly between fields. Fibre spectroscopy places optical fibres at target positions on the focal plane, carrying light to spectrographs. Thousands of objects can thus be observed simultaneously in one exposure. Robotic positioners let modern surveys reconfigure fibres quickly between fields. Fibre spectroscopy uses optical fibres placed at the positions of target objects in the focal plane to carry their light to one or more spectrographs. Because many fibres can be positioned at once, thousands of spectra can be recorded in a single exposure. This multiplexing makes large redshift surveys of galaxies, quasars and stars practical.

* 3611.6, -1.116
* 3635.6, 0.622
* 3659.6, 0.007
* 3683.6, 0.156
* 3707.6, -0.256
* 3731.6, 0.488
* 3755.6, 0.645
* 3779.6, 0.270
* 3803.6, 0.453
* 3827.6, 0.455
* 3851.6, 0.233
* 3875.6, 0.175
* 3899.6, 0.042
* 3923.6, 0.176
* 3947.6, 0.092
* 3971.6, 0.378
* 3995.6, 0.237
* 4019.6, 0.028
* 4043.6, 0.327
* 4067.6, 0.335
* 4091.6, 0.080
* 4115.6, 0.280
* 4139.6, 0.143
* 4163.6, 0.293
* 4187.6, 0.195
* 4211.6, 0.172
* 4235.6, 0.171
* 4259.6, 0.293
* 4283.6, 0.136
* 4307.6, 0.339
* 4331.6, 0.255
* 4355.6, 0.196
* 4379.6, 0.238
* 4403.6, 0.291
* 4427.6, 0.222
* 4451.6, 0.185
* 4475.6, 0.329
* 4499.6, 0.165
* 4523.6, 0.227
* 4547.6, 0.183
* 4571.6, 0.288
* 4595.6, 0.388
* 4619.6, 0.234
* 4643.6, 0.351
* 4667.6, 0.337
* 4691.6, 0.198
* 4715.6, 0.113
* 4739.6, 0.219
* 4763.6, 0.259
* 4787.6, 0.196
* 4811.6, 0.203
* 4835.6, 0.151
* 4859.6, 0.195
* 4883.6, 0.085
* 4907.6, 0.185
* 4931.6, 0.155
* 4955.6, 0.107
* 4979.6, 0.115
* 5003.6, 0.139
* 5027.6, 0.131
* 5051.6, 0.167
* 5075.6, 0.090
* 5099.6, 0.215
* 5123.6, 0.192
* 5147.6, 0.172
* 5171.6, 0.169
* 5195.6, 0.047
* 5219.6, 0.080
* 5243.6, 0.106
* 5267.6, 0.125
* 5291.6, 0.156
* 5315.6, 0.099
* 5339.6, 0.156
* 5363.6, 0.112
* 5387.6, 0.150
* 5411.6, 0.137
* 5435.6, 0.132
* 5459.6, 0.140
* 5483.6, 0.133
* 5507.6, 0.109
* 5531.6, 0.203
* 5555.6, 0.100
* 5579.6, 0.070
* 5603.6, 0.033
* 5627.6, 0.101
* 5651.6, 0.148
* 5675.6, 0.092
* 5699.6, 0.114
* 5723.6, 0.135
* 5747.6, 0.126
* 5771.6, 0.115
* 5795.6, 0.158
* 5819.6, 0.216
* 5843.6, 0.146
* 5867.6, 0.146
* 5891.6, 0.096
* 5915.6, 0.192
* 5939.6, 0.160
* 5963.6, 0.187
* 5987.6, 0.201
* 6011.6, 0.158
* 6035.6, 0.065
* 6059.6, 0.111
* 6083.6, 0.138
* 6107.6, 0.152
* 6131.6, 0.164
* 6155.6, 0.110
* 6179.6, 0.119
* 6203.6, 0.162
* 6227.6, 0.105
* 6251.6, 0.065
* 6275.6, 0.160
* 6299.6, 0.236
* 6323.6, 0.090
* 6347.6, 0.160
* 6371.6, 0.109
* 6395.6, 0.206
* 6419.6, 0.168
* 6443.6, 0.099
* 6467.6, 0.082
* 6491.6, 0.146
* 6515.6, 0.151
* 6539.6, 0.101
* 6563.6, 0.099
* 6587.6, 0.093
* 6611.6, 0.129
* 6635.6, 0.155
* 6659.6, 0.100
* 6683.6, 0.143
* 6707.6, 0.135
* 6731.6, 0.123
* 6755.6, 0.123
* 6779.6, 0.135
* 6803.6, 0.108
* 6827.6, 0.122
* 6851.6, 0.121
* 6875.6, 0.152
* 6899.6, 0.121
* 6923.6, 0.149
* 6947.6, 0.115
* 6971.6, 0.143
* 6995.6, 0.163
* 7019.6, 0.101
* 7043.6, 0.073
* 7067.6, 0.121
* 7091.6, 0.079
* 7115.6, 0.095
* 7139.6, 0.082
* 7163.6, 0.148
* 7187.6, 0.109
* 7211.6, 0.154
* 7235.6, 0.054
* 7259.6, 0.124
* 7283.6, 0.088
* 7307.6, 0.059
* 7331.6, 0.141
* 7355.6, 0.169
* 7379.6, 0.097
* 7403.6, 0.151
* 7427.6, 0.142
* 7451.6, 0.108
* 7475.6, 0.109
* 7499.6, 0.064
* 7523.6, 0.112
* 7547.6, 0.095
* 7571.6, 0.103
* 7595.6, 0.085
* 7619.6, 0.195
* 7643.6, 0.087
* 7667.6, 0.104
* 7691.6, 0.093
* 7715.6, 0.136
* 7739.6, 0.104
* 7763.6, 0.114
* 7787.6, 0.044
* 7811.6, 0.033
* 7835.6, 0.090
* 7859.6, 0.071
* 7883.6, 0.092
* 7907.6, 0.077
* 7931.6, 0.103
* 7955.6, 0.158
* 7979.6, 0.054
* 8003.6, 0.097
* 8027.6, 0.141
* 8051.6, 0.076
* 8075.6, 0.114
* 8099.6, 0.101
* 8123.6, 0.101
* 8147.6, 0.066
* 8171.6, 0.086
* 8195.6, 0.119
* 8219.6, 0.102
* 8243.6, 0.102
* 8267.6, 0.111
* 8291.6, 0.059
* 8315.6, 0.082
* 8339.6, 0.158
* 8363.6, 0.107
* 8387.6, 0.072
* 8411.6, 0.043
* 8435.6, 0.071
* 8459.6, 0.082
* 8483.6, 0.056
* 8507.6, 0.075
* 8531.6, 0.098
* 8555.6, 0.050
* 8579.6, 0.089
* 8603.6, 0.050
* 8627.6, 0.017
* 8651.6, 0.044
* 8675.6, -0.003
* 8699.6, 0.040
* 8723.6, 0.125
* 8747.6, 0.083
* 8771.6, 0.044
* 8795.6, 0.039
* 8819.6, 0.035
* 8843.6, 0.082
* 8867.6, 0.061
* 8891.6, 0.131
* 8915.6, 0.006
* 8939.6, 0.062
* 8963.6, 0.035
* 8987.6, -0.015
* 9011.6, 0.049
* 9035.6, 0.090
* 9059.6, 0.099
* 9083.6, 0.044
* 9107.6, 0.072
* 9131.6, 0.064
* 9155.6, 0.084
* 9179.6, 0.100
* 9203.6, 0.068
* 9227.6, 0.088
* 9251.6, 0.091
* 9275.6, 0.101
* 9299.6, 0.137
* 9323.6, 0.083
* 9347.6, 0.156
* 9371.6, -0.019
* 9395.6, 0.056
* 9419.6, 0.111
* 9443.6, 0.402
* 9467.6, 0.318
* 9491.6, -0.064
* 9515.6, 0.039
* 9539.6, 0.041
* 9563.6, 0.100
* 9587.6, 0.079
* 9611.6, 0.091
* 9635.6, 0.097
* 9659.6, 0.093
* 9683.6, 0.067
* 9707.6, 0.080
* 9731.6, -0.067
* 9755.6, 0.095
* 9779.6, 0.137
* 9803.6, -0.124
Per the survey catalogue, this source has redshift 1.54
